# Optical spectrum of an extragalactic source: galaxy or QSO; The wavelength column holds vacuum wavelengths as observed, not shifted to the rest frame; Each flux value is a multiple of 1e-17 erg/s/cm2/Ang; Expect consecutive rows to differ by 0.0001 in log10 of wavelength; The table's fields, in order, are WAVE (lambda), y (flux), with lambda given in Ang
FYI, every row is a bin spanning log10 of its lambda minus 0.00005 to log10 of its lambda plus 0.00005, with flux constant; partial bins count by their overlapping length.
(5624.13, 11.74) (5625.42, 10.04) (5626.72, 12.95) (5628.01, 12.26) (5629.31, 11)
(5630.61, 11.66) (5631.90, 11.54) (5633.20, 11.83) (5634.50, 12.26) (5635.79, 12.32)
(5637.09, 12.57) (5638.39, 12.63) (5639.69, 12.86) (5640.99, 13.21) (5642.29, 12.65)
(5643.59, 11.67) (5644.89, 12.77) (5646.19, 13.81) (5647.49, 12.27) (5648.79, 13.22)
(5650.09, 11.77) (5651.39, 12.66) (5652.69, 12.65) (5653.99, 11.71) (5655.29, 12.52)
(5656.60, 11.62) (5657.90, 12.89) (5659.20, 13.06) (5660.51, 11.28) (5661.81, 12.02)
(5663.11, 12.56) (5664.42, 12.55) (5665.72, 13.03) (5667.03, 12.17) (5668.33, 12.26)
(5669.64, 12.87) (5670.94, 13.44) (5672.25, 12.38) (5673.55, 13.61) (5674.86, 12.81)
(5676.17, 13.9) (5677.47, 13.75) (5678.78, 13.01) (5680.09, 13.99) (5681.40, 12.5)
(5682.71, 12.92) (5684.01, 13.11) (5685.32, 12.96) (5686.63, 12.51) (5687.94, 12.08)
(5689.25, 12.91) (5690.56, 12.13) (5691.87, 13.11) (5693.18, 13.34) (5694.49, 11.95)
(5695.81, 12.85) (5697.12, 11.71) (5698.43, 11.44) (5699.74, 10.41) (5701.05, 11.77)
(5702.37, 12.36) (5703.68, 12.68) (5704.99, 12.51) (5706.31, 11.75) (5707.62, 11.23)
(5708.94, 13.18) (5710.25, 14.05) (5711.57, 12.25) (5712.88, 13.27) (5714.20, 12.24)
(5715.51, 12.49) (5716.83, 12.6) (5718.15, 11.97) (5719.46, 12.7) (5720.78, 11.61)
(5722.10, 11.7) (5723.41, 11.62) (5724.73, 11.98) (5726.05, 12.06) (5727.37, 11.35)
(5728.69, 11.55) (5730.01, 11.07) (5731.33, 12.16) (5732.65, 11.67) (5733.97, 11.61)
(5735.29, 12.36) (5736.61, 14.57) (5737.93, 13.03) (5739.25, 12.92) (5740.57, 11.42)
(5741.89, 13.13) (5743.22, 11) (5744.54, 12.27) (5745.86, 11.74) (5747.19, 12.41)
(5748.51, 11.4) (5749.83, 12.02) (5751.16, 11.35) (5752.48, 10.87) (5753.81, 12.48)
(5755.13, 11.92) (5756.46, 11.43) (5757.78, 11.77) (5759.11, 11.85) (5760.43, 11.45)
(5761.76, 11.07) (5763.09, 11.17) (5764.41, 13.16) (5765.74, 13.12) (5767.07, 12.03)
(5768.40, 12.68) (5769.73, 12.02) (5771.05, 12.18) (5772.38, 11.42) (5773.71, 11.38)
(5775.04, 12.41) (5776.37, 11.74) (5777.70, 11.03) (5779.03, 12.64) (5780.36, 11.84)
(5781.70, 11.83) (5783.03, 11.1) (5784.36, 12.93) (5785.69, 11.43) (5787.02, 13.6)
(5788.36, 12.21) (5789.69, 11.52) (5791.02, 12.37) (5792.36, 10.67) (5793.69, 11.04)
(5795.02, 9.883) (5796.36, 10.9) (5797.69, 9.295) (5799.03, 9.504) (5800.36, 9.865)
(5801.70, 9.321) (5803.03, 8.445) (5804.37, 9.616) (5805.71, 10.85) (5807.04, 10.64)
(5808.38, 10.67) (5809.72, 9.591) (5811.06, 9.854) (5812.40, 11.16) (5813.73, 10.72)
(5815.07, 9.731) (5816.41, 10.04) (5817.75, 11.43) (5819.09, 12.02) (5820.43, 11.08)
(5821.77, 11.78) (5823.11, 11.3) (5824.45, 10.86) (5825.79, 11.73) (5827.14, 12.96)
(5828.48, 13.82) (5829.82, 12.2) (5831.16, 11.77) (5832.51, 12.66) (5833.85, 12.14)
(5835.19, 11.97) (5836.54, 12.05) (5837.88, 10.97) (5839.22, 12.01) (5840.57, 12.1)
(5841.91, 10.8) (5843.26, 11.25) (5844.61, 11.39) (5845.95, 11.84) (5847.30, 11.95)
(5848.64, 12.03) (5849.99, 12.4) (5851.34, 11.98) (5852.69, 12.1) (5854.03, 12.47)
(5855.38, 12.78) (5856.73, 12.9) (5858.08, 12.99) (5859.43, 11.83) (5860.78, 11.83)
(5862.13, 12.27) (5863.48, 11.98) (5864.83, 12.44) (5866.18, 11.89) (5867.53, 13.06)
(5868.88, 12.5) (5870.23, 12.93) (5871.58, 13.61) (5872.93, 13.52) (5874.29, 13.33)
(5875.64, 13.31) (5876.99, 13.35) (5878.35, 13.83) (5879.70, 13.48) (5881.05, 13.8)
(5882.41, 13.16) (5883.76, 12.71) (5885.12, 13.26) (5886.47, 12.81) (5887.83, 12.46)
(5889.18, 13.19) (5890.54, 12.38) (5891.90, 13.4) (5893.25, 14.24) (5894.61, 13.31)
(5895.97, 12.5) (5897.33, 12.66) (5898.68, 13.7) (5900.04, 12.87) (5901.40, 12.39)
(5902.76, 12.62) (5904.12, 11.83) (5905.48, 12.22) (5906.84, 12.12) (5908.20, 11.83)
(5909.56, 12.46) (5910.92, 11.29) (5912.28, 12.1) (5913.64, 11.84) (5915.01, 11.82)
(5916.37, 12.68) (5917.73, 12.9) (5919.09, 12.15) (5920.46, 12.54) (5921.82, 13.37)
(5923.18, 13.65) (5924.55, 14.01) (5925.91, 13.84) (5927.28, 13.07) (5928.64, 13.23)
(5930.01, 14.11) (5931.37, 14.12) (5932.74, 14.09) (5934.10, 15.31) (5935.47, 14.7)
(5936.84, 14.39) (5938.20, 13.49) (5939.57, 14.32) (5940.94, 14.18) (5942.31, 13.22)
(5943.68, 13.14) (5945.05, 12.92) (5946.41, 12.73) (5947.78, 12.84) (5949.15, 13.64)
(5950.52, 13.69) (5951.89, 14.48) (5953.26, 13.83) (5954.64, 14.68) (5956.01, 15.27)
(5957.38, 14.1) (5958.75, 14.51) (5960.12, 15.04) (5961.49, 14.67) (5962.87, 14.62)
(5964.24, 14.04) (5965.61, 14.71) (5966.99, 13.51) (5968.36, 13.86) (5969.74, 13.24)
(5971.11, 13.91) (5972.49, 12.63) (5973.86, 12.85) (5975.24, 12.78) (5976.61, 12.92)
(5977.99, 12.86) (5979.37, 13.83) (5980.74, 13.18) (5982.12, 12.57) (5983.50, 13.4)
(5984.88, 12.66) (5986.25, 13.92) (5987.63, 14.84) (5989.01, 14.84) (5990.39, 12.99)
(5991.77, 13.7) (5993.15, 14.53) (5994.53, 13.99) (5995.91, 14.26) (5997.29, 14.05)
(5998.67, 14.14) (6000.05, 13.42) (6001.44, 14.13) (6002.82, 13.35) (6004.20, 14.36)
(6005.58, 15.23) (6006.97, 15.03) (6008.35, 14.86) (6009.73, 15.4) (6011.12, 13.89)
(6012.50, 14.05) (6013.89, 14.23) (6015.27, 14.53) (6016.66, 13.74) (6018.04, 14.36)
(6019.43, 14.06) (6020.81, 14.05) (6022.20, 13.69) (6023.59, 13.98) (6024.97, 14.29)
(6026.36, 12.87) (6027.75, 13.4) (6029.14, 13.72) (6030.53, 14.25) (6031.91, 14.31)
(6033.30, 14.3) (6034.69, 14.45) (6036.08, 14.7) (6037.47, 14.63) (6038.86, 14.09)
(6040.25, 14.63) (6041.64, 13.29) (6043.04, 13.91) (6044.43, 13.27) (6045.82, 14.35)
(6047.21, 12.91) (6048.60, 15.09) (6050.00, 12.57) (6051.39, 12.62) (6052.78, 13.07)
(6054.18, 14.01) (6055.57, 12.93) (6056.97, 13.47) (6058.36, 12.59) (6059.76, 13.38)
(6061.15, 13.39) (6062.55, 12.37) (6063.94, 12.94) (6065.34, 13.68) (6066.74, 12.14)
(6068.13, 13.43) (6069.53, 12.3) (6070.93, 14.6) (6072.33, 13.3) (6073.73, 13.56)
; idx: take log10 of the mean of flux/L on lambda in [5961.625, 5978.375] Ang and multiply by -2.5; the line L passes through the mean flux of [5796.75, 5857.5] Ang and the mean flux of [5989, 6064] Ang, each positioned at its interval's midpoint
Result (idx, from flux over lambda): -0.03 mag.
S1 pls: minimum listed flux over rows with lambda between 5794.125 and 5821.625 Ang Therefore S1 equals 8.445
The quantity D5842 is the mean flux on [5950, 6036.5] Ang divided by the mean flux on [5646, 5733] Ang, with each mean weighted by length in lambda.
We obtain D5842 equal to 1.13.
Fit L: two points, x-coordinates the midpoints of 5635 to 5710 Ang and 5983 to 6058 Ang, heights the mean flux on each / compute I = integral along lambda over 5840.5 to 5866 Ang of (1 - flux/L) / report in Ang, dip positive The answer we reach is 2.4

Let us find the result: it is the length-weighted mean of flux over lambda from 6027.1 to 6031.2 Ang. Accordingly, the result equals 13.8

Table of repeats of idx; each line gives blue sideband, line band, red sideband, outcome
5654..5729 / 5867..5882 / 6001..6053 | 0.00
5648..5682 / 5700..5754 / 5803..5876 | 0.02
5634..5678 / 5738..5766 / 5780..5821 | -0.05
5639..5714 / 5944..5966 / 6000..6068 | -0.04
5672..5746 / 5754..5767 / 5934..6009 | 0.07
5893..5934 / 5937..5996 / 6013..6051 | -0.03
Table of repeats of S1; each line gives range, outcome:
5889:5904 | 12.38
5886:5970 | 11.29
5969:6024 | 12.57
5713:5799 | 9.295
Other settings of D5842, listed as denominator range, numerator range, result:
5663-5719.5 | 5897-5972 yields 1.06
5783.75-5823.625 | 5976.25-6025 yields 1.30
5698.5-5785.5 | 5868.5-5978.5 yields 1.11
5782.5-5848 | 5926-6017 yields 1.24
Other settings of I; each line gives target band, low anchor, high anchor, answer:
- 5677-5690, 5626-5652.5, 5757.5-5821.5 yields -1.0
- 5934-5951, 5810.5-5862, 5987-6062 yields -0.9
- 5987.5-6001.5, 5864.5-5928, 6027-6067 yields -0.7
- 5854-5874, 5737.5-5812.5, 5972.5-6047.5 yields -0.4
